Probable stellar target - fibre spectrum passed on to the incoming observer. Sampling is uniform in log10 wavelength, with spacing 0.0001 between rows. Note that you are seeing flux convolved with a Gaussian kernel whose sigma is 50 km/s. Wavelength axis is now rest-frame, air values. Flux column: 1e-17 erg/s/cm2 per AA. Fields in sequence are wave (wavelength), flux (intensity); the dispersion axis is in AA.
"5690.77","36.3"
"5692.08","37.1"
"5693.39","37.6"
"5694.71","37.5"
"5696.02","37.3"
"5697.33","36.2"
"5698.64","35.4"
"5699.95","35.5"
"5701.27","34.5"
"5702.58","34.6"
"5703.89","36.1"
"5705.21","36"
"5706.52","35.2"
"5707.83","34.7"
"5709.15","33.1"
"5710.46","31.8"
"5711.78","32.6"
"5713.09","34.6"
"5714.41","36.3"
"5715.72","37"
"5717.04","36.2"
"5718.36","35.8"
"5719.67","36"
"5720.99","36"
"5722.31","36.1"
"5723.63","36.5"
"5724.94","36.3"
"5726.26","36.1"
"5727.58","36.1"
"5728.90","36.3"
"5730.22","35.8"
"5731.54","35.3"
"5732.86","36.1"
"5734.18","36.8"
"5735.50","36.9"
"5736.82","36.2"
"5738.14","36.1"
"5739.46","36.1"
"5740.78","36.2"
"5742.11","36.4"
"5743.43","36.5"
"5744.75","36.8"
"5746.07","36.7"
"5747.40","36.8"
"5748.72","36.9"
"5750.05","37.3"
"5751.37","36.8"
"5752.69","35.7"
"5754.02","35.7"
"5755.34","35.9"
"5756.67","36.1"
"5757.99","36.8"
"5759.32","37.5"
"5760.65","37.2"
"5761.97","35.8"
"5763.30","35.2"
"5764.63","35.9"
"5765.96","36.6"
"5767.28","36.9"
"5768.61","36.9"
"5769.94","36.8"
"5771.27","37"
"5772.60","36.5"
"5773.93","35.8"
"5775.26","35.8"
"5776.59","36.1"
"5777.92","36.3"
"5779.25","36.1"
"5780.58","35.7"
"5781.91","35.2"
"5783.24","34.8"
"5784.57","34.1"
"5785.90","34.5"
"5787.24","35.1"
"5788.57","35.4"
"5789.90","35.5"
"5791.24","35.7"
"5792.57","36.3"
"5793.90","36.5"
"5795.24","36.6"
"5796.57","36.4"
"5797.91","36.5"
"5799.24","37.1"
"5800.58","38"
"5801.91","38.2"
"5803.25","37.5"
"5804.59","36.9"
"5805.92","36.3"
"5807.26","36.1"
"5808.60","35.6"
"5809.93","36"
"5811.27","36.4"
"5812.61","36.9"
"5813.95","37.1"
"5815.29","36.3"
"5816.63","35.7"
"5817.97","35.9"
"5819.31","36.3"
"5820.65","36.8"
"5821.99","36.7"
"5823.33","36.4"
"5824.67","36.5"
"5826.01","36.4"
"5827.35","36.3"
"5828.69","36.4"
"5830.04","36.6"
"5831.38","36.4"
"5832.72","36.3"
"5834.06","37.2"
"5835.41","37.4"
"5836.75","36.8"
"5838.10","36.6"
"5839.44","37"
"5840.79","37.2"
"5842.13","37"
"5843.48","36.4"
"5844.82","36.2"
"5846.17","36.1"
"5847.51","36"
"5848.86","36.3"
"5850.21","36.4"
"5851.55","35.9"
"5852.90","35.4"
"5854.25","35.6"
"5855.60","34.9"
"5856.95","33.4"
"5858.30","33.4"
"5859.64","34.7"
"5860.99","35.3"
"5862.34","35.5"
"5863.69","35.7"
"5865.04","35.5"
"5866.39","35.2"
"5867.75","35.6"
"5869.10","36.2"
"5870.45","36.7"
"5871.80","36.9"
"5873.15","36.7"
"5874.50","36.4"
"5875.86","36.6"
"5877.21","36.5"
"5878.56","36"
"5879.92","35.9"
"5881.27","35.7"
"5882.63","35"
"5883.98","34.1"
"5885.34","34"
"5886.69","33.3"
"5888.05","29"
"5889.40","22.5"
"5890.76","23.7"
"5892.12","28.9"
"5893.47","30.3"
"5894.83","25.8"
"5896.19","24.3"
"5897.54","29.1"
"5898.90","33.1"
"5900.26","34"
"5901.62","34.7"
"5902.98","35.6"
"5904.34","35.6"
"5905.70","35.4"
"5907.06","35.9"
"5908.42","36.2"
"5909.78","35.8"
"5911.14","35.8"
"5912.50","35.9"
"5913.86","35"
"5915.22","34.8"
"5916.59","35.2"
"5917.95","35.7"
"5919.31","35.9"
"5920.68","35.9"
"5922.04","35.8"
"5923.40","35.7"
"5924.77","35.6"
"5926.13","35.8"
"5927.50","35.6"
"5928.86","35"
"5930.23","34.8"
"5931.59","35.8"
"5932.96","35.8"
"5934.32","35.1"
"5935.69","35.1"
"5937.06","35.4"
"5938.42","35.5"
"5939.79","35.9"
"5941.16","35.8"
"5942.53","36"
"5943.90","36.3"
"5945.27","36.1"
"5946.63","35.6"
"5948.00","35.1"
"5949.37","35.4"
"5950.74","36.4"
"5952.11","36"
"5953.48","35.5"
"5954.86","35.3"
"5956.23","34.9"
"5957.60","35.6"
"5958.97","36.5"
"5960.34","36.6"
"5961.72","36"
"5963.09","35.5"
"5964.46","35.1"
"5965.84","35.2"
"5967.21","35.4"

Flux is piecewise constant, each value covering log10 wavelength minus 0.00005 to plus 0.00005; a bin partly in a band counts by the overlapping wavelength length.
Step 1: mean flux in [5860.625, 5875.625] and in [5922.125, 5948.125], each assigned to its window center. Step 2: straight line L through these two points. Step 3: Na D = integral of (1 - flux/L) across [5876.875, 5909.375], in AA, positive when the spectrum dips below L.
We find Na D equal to 3.2 AA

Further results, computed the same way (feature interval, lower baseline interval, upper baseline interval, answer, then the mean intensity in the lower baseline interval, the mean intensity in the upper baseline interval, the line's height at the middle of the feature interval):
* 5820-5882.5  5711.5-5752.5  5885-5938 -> -3.03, 36.2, 33.5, 34.4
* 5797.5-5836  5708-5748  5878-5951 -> -1.78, 35.8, 34.1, 35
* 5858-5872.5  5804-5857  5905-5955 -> 0.20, 36.3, 35.6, 36.1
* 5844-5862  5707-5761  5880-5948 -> -0.37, 36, 34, 34.7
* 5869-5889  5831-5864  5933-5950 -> 0.44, 36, 35.6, 35.9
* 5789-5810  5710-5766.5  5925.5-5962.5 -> -0.36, 36.1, 35.7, 36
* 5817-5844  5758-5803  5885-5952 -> -0.93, 36.2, 34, 35.4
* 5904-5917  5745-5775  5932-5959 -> 0.09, 36.5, 35.6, 35.8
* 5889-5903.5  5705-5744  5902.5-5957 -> 2.56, 35.7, 35.6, 35.6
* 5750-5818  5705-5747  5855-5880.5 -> -1.00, 35.8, 35.6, 35.7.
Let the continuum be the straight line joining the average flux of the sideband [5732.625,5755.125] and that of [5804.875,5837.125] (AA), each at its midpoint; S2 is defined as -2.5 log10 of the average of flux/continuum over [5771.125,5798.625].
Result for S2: 0.02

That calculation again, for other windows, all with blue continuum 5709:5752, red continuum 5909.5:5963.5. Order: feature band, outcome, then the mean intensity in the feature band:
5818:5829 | -0.019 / 36.5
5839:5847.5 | -0.024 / 36.6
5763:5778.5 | -0.012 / 36.3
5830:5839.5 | -0.030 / 36.8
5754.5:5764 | -0.012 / 36.3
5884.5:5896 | 0.252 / 28.3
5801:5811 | -0.025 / 36.7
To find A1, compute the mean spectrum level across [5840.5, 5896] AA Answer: 34.2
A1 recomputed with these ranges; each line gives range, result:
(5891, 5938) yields 34.2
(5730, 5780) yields 36.4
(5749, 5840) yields 36.3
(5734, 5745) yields 36.4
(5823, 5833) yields 36.4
